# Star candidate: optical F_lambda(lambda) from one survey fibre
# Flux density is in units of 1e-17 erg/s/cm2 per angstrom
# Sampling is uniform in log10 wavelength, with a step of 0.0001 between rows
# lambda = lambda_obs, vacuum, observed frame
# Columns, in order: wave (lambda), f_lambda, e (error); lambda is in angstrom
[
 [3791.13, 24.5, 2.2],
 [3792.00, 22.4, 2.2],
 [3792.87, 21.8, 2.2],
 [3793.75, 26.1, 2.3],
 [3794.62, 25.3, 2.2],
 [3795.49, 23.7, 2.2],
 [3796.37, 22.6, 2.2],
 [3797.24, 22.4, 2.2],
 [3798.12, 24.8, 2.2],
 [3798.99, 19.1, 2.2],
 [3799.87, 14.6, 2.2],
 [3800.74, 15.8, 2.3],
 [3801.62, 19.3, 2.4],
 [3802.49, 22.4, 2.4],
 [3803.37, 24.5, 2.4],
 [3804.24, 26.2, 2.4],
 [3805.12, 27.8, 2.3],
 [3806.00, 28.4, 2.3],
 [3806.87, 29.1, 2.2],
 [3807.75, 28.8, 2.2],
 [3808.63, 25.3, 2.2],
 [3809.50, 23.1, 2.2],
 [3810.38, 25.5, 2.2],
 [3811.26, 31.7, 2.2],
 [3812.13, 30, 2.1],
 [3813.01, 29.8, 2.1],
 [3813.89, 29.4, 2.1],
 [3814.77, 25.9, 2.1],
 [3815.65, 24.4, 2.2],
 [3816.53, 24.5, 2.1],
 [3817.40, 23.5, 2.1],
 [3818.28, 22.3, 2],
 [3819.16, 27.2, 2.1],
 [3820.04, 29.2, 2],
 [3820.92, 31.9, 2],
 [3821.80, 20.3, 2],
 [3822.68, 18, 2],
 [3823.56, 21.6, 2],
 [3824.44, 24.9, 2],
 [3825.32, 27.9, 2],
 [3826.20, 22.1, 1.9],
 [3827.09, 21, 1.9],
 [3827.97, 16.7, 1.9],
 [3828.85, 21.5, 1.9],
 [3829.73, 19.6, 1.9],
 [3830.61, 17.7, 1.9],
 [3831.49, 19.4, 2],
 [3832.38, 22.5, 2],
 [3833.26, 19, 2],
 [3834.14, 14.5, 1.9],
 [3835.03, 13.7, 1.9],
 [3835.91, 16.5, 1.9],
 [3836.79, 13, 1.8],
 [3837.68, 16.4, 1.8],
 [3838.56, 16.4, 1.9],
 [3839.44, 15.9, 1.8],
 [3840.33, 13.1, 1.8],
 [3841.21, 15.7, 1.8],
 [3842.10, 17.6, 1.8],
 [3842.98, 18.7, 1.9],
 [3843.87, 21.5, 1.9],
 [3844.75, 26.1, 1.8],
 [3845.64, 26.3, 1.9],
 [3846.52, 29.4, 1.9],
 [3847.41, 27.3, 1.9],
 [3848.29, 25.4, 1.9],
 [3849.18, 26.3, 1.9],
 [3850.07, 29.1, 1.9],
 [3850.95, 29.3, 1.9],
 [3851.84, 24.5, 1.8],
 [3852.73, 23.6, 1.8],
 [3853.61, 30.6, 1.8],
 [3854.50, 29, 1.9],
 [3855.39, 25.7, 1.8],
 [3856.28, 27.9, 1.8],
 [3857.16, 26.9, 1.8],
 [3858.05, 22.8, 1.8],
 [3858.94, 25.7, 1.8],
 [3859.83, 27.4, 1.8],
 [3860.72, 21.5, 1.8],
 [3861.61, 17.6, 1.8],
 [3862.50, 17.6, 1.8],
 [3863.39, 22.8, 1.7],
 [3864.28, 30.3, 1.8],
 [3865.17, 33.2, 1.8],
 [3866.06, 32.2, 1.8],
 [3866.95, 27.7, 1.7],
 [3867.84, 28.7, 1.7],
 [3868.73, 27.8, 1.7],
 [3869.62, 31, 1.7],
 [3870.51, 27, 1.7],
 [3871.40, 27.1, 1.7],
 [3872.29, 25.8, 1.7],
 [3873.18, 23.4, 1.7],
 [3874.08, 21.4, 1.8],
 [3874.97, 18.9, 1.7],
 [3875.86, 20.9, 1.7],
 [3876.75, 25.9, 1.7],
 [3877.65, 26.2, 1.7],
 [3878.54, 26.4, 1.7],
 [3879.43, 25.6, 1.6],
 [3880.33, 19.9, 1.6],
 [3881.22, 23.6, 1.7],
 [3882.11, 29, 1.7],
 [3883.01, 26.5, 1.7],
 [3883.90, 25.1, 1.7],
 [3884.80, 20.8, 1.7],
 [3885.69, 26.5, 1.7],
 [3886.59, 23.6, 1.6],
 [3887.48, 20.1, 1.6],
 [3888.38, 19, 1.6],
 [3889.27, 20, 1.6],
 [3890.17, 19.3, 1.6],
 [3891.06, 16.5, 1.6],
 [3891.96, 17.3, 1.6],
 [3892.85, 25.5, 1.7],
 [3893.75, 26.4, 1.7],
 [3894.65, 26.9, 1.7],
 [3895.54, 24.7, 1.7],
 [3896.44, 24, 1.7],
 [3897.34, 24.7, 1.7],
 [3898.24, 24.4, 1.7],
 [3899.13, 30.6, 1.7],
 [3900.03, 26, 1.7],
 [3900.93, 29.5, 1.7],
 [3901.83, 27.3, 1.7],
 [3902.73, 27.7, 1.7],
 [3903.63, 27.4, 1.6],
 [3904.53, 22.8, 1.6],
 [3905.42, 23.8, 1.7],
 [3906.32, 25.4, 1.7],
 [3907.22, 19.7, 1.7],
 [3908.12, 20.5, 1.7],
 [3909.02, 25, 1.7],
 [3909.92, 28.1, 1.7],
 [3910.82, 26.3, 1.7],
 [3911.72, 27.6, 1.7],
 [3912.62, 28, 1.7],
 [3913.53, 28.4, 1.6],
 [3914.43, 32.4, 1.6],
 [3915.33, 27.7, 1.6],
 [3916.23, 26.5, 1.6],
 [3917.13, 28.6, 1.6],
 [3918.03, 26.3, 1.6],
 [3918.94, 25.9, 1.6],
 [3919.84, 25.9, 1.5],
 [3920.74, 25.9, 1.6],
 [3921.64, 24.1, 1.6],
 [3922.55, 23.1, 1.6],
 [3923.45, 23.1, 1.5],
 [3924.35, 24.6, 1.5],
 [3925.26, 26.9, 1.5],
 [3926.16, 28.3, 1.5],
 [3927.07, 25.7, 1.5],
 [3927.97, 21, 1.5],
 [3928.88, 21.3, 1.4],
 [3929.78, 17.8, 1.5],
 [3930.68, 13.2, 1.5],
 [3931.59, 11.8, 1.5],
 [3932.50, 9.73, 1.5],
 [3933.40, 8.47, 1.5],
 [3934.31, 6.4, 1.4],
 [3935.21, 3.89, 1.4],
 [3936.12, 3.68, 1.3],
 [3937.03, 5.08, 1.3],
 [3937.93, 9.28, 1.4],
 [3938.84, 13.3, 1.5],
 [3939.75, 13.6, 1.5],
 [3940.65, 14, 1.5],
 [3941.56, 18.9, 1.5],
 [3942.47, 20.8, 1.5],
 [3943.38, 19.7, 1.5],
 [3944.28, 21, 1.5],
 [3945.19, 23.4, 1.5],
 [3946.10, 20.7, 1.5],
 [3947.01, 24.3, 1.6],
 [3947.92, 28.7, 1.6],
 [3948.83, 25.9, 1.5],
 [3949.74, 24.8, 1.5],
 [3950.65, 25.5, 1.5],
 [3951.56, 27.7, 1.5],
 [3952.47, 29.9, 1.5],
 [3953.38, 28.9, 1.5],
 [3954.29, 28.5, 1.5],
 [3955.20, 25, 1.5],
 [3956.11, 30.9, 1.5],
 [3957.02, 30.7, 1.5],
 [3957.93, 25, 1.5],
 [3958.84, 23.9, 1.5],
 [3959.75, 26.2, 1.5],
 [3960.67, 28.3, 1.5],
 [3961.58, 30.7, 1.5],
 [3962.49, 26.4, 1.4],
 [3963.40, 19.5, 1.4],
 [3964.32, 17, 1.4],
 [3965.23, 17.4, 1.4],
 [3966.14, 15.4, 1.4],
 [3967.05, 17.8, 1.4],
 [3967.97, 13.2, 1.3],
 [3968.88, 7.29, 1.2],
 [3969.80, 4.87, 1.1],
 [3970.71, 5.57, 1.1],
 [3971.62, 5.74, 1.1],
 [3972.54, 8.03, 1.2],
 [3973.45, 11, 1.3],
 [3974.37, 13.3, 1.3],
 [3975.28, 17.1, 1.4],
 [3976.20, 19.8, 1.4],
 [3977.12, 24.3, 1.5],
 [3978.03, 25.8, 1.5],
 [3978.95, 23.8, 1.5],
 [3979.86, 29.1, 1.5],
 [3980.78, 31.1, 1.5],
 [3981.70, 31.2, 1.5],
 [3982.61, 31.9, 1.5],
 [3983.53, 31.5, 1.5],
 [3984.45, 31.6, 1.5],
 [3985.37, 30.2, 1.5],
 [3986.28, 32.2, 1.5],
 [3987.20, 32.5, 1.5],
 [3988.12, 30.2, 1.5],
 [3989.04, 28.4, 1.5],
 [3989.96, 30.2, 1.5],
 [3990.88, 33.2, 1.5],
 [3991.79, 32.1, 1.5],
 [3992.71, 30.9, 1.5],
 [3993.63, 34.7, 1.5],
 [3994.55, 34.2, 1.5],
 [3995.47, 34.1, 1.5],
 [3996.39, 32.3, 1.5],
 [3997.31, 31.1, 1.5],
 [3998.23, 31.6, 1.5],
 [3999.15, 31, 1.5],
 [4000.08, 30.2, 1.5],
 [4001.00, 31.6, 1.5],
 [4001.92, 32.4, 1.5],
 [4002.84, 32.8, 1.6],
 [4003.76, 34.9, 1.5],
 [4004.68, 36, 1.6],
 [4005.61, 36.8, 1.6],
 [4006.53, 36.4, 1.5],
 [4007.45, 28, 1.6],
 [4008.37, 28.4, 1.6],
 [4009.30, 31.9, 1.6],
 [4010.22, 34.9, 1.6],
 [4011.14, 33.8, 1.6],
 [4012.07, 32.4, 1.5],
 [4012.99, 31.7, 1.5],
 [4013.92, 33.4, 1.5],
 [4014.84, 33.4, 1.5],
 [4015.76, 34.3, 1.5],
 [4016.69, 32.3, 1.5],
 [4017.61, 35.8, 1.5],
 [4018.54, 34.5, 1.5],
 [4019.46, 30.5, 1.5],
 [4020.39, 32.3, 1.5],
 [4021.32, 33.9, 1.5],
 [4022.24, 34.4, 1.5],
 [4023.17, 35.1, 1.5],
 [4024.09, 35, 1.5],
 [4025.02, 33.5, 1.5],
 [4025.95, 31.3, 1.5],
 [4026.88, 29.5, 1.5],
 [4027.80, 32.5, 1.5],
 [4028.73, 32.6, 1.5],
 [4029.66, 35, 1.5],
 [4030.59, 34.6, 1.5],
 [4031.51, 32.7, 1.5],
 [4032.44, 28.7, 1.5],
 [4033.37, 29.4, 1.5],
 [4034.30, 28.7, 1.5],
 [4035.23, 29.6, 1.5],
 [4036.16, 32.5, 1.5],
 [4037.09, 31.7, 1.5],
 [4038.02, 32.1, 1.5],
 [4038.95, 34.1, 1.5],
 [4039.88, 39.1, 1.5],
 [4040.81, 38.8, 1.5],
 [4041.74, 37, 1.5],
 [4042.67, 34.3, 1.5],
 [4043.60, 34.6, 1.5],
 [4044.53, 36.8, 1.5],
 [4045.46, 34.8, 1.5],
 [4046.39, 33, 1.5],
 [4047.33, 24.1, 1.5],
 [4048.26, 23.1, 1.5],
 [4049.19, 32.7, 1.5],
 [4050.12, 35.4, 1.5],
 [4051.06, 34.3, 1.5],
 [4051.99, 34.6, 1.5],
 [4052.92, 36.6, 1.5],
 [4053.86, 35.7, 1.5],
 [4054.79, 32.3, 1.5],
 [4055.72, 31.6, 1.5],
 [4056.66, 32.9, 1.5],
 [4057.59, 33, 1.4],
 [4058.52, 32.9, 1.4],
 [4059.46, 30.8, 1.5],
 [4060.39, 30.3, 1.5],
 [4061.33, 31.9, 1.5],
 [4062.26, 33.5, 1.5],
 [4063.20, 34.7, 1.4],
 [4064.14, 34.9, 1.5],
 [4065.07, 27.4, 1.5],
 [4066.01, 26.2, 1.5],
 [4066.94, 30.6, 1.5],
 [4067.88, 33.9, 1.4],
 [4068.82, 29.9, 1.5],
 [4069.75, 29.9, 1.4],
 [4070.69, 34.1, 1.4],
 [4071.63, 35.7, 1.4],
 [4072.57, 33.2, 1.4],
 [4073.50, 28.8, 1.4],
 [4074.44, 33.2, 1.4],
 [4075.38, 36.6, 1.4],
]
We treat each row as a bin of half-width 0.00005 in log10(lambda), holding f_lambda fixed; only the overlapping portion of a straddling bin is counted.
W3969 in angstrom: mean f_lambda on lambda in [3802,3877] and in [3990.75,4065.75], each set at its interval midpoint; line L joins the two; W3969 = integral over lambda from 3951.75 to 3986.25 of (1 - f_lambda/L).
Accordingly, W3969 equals 8.9 angstrom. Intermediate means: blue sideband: 24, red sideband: 32.8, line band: 22.3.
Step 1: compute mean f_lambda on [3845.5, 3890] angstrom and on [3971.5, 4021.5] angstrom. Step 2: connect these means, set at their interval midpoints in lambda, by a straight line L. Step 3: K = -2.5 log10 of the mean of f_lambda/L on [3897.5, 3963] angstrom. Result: 0.20 mag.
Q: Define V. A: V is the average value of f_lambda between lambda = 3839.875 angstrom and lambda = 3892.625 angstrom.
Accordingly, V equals 24.3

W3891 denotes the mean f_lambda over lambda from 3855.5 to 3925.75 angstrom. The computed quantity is 25.1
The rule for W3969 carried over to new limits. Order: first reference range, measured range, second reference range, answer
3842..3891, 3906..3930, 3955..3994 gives -1.09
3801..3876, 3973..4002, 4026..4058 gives 1.58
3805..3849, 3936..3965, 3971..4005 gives 4.80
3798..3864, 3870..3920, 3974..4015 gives 2.40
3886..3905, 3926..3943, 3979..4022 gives 8.32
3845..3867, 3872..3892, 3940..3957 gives 2.37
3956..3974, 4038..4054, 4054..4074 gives -2.52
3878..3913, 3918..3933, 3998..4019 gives 2.68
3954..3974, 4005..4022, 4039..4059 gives -3.45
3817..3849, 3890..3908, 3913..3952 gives -3.42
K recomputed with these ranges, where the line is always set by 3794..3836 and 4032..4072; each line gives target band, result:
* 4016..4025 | -0.08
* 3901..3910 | 0.08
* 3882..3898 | 0.14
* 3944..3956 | 0.11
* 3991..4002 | -0.06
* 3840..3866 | 0.00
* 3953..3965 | 0.11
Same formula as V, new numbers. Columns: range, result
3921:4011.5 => 23.8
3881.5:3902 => 24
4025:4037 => 31.5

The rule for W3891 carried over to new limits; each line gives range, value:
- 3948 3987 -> 22.8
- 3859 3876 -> 25.5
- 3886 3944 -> 21.6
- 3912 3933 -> 23.7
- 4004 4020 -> 33.2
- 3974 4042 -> 31.6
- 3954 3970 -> 21.7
